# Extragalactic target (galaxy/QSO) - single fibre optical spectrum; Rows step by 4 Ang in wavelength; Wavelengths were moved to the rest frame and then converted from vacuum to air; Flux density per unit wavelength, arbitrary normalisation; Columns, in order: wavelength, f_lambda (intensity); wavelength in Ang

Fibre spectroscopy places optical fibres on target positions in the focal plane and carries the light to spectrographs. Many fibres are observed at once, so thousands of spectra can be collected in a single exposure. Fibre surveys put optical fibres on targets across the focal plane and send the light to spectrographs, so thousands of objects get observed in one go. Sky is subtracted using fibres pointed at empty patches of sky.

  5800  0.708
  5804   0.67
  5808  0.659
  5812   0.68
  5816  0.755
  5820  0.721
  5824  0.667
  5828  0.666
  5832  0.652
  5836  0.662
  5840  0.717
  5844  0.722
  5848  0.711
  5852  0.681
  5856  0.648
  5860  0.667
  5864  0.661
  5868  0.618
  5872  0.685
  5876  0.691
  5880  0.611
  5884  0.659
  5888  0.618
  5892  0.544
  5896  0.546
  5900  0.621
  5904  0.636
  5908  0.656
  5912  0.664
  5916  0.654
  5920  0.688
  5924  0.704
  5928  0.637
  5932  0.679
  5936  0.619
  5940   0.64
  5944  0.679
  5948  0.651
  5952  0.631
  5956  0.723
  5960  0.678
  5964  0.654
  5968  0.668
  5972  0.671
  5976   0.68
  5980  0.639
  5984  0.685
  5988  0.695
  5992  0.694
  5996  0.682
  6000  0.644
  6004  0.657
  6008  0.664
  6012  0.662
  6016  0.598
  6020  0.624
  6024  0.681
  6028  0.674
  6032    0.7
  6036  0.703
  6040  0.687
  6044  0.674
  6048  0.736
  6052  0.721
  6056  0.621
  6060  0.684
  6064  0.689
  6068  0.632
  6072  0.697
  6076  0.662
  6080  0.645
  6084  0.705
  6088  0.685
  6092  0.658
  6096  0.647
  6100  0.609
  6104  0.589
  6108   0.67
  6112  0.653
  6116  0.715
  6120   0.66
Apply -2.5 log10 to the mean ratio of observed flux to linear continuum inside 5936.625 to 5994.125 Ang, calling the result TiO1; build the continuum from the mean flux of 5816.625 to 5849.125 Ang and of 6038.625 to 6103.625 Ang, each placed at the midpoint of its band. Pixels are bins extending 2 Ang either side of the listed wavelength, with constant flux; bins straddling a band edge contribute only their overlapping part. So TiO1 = 0.02 mag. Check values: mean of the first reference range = 0.692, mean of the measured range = 0.669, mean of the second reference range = 0.67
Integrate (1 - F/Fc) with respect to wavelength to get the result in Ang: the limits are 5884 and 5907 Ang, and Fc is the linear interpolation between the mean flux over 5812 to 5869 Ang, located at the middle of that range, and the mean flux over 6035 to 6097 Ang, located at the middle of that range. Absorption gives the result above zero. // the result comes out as 2.7 Ang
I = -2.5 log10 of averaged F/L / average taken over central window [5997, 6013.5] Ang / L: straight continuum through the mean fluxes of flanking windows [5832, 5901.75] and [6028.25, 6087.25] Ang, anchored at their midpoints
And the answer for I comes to 0.03 mag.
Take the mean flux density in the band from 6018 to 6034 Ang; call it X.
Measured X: 0.67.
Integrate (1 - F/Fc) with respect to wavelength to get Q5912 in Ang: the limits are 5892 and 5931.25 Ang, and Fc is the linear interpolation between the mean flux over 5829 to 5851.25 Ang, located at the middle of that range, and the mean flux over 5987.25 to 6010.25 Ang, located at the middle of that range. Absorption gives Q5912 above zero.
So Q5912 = 2.36 Ang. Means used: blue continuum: 0.691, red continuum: 0.671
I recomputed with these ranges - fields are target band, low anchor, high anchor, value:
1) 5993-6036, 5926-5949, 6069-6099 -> 0.00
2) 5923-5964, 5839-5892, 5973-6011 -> 0.01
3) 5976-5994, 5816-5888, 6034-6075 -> 0.00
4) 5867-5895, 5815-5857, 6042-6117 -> 0.09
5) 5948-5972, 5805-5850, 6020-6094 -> 0.02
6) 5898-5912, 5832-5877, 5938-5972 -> 0.05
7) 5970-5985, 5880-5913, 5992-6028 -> -0.04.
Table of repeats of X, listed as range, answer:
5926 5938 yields 0.645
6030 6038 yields 0.702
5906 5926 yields 0.673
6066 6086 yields 0.668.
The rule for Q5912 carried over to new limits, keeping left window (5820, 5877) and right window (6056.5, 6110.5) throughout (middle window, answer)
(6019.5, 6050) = -1.2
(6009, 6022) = 0.6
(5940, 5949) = 0.1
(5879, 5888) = 0.5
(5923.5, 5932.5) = 0.0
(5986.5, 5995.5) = -0.4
